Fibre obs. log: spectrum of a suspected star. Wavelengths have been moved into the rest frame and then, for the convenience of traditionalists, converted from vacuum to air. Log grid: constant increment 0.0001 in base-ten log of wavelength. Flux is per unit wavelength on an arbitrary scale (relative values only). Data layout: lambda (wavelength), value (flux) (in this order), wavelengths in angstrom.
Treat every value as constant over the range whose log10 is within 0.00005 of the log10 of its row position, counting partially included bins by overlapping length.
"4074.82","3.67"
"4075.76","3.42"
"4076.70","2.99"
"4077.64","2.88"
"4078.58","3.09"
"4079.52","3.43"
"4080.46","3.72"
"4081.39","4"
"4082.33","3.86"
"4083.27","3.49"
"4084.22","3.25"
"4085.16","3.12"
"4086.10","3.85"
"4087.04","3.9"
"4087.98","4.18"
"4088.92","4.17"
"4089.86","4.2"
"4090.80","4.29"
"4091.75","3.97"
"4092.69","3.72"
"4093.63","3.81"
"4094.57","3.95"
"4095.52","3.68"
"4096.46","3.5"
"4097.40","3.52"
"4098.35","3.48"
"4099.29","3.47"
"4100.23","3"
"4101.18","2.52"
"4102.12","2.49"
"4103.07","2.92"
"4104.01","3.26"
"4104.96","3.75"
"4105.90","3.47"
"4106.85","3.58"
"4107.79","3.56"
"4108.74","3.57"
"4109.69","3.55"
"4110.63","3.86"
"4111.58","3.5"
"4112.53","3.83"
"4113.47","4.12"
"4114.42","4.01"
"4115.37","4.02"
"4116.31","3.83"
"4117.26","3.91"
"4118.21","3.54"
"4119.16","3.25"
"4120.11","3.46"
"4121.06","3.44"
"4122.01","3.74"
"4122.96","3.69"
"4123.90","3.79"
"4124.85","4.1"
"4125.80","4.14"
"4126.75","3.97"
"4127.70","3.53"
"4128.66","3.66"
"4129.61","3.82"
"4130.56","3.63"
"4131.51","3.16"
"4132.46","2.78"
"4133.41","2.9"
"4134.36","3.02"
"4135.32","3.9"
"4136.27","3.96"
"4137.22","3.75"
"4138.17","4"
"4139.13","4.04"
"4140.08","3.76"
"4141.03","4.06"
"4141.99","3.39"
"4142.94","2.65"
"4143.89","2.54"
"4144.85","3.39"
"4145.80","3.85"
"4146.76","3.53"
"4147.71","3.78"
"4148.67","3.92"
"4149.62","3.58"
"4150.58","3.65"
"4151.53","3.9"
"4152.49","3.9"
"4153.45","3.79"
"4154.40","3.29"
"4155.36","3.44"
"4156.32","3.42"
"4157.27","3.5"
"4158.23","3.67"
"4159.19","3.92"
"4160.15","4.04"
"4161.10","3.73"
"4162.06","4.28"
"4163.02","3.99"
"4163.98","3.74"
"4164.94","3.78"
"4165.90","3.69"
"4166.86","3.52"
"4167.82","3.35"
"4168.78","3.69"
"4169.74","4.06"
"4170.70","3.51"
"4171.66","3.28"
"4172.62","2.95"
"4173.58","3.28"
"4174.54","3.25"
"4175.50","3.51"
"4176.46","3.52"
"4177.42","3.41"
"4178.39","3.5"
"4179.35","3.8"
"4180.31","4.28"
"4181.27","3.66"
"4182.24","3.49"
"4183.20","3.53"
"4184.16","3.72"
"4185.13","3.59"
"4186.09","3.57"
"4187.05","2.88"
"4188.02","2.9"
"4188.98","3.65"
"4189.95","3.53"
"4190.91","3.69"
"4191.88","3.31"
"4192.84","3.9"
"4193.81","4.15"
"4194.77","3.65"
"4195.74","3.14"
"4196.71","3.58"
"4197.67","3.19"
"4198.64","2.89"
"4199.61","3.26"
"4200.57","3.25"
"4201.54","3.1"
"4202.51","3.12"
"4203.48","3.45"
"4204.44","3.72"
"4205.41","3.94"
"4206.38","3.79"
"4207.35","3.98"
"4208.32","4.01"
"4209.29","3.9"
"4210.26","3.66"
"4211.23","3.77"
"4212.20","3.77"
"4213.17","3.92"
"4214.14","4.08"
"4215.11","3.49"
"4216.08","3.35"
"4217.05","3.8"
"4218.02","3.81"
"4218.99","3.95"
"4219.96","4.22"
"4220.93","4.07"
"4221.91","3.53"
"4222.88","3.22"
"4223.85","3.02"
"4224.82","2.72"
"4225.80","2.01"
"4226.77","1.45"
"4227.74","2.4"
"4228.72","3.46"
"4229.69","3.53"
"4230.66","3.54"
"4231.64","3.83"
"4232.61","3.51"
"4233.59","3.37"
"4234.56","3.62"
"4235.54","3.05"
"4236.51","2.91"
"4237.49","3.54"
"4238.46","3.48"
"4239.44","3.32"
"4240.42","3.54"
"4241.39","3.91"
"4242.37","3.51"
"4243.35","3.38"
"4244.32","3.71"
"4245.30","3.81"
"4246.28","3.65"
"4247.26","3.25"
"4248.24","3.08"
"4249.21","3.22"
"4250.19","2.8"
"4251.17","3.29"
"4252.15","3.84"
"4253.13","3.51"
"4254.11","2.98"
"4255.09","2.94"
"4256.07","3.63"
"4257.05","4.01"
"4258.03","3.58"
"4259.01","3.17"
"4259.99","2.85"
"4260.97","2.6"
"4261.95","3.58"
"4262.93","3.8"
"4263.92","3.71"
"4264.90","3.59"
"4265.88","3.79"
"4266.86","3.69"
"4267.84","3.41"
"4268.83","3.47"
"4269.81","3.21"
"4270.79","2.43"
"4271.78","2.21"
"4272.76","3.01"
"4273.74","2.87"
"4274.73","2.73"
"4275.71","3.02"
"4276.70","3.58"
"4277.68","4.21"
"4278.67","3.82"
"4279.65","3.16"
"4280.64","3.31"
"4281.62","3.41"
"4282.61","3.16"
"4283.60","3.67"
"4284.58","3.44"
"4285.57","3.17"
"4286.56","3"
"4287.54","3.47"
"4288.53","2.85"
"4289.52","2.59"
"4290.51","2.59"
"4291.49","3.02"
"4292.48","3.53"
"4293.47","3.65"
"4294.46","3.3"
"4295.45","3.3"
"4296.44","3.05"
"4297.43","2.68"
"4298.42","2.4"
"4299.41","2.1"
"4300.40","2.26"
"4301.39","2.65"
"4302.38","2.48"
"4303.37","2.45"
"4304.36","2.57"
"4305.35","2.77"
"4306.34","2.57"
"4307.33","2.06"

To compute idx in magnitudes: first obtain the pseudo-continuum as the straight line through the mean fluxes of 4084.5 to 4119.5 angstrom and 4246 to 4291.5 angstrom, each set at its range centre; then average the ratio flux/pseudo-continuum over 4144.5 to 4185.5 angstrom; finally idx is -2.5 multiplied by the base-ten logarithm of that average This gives -0.05 mag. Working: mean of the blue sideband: 3.63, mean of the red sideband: 3.26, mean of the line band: 3.64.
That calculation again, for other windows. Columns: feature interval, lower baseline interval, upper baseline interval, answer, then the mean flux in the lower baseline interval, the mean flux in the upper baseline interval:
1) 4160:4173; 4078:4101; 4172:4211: -0.04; 3.68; 3.52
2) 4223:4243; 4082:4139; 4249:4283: 0.06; 3.62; 3.3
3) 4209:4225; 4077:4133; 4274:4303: -0.12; 3.61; 3.08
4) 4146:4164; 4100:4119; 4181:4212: -0.07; 3.52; 3.53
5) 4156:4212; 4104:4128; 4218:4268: -0.01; 3.72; 3.37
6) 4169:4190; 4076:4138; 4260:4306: -0.03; 3.59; 3.1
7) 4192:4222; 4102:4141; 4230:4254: -0.05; 3.63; 3.44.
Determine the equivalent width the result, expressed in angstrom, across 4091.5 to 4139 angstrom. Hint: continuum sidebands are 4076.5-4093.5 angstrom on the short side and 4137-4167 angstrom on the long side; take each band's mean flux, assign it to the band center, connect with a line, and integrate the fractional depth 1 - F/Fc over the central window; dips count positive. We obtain 1.3 angstrom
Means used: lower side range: 3.69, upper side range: 3.67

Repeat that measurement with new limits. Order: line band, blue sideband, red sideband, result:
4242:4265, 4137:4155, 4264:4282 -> -0.4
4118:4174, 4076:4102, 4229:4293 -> -1.9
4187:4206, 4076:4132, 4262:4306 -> -0.4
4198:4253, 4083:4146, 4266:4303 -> -3.0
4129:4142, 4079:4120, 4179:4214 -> 0.1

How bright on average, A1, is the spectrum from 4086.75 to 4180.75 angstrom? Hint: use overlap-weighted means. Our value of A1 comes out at 3.62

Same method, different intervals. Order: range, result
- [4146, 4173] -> 3.68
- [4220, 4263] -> 3.31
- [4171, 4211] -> 3.51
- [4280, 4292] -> 3.14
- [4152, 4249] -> 3.52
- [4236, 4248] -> 3.49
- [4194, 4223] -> 3.63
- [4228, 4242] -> 3.45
